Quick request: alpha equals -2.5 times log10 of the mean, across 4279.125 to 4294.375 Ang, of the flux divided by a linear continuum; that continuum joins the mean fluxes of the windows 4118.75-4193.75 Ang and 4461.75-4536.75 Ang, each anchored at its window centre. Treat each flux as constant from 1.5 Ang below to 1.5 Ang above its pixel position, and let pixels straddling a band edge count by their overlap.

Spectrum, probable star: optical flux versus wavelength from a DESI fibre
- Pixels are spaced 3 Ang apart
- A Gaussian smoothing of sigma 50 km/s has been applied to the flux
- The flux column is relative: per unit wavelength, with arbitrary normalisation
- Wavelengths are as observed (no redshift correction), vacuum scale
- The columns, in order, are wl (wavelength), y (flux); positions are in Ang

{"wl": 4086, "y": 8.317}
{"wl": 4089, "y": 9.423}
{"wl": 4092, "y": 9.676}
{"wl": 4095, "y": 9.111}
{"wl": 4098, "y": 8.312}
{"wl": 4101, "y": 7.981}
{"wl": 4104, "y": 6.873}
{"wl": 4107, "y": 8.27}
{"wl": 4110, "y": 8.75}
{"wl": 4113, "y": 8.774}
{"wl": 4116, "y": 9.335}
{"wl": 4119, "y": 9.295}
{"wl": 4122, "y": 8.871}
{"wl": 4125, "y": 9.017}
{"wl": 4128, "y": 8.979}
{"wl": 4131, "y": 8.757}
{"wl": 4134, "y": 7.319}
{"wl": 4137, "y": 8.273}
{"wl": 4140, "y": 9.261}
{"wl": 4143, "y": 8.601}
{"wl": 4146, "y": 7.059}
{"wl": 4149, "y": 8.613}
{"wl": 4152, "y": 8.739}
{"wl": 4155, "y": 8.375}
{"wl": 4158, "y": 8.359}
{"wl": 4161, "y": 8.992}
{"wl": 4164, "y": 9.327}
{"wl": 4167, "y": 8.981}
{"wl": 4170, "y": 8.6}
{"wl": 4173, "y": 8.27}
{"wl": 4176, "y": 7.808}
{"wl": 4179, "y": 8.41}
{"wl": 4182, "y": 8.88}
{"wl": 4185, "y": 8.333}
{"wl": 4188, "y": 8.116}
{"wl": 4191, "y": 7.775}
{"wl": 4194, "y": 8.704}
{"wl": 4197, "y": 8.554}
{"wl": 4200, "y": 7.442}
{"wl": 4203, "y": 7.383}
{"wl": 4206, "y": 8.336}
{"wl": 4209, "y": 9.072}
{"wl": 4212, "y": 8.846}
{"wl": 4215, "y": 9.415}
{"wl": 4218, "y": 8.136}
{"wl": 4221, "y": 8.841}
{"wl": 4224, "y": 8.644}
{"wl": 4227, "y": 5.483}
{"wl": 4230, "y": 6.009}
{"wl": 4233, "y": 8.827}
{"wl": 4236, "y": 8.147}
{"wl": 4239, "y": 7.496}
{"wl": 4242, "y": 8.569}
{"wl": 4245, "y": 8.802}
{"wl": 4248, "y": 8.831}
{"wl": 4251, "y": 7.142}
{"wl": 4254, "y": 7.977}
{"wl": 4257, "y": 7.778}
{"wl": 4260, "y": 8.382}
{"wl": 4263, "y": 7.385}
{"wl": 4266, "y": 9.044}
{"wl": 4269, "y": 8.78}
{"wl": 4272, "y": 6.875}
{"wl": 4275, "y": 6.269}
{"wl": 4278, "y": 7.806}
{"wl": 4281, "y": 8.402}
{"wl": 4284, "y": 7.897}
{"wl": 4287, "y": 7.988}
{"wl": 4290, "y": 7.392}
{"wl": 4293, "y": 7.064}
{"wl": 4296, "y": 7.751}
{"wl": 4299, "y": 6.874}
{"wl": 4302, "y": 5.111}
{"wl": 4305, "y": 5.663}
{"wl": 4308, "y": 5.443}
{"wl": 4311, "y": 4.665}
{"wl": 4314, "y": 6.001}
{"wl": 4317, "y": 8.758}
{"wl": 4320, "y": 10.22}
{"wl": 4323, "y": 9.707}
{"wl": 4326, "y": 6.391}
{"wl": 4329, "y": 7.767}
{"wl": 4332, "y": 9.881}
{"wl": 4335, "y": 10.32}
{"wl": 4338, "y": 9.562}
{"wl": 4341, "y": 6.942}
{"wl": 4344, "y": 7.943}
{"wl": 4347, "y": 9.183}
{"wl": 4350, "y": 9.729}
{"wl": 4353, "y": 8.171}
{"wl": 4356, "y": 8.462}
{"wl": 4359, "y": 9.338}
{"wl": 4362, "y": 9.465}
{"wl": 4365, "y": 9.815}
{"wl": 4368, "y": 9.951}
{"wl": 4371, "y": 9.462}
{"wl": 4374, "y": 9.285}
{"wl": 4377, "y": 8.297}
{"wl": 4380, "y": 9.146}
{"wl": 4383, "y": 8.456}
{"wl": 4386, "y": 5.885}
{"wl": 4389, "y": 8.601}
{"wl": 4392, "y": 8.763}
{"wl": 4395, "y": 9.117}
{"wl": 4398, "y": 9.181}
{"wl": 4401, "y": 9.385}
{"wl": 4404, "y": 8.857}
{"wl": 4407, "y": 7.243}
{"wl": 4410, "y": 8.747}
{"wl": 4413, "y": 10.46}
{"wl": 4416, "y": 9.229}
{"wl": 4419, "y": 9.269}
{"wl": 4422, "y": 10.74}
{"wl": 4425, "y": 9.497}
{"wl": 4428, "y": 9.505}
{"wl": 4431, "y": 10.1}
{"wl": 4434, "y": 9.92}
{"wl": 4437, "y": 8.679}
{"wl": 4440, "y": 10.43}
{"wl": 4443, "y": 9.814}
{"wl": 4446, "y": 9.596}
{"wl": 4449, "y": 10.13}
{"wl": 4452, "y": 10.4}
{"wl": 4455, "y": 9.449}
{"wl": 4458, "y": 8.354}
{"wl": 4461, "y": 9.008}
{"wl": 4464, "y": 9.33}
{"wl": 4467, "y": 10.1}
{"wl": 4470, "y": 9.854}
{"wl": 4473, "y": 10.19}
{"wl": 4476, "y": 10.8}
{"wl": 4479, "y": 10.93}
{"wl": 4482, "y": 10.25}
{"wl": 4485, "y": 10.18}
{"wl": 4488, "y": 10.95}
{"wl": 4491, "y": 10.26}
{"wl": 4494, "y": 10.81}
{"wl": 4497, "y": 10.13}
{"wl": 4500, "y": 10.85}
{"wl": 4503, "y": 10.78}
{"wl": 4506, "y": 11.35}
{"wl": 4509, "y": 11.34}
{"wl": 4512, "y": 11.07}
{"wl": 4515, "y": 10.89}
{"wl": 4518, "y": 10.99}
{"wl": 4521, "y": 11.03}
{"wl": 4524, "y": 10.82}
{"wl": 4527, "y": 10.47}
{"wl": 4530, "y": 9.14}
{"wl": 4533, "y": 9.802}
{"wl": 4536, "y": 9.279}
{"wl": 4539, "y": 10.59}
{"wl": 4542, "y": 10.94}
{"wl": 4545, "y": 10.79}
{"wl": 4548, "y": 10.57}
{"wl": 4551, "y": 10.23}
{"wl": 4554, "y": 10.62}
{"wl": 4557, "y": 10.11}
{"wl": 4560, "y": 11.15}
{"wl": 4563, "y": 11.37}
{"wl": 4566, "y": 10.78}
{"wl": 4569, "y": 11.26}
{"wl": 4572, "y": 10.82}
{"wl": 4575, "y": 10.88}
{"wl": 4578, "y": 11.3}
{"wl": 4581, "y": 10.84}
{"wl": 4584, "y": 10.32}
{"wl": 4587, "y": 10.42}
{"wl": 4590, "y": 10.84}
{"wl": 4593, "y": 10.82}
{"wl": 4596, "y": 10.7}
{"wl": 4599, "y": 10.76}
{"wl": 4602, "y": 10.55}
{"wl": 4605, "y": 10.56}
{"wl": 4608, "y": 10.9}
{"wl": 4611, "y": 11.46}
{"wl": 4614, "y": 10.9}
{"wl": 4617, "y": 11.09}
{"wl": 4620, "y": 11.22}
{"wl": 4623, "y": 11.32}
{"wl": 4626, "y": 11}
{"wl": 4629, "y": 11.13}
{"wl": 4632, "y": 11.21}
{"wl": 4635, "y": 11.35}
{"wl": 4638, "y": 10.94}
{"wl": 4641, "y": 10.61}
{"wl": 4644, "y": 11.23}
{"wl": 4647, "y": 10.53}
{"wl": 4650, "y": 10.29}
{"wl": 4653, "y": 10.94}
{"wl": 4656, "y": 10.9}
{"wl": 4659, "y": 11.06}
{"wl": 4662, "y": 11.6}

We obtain 0.19 mag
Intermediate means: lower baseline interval 8.51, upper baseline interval 10.5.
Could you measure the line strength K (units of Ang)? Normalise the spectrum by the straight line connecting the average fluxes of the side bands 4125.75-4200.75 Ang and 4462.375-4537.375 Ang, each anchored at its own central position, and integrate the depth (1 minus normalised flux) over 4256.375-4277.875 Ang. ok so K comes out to 3.0 Ang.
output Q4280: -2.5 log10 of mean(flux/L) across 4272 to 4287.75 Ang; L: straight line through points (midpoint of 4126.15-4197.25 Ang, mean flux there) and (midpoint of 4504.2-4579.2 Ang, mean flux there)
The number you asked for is 0.21 mag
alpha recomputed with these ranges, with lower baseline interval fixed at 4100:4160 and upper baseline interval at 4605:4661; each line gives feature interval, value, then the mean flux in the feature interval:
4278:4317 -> 0.34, 6.81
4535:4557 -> 0.01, 10.4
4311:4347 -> 0.14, 8.37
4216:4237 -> 0.16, 7.76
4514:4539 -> 0.02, 10.3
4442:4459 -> 0.05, 9.66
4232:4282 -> 0.14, 8.02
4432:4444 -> 0.03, 9.72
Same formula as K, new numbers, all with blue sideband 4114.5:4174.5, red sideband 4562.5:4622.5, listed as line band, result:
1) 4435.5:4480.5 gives 1.82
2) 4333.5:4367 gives 2.32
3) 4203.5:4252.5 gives 4.97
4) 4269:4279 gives 2.24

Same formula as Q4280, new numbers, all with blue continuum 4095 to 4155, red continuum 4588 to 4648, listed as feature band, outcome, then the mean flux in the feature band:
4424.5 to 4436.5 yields 0.04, 9.69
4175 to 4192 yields 0.07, 8.25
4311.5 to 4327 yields 0.18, 8.05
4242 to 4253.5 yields 0.10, 8.27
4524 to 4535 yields 0.06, 9.92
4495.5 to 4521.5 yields -0.05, 10.9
